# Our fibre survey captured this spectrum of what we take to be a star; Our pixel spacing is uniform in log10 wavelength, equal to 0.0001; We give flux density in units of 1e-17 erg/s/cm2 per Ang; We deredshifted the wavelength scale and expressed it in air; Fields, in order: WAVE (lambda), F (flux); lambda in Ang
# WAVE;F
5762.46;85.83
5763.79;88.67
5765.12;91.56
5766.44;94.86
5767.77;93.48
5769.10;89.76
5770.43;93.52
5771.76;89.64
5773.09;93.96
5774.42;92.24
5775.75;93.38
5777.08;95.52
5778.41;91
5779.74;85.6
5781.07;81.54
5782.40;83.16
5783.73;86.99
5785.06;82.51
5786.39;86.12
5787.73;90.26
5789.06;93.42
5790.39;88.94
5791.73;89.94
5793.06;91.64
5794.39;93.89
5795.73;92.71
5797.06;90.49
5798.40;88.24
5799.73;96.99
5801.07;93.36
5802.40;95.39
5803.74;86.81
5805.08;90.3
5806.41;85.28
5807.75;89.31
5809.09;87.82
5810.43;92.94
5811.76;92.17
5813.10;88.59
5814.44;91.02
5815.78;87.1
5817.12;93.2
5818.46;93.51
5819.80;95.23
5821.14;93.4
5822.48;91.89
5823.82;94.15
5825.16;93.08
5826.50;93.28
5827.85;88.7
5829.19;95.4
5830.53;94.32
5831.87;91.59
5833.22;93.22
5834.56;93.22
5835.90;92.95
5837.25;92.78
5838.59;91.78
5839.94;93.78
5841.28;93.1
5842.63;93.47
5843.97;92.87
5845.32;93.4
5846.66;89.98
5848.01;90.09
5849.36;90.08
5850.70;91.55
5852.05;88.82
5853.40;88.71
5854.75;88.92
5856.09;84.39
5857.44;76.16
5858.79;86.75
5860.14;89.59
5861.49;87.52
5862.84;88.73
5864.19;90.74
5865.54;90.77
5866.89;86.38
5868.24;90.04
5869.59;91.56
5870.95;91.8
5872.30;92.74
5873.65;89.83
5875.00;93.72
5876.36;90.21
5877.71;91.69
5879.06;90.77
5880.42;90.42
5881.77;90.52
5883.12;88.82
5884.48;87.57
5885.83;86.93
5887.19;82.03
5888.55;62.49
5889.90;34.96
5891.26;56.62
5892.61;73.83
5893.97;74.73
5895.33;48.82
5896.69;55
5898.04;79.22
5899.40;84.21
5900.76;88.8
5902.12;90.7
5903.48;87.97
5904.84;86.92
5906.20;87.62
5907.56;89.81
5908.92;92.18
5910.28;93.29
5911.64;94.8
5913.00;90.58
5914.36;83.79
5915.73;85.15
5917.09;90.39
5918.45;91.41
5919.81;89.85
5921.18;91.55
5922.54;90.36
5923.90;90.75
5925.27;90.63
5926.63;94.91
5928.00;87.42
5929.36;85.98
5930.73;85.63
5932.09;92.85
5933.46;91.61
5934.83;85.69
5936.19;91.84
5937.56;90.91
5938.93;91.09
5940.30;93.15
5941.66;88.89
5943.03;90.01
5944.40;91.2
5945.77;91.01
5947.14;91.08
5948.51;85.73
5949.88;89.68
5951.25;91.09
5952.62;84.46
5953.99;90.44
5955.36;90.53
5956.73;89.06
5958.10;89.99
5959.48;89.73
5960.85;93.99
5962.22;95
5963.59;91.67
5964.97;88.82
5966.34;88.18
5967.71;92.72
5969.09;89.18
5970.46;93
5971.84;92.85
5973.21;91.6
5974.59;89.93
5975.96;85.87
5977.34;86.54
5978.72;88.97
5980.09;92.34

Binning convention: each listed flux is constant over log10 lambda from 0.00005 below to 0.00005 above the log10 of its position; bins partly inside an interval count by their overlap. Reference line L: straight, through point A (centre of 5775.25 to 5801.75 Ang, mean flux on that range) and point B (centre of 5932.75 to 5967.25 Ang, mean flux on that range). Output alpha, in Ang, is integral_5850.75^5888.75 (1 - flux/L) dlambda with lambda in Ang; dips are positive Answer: 0.8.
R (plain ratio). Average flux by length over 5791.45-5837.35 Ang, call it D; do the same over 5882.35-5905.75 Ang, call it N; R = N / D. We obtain 0.8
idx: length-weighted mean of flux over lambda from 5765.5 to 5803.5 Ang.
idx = 90.6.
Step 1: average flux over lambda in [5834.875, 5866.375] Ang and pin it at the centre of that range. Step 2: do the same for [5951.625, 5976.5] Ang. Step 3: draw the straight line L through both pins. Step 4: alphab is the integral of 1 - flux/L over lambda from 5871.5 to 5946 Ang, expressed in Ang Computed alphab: 3.86 Ang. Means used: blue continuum 89.9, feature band 85.5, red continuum 90.5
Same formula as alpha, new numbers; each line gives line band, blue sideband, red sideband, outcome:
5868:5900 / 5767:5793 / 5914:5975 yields 3.6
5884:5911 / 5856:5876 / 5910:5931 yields 3.7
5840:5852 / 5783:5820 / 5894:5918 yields -0.6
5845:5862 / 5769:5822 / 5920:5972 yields 0.4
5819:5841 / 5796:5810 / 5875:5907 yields -1.5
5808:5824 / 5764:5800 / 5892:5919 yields -0.6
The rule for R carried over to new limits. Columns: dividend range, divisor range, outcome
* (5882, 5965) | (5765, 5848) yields 0.94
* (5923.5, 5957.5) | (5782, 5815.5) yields 1.00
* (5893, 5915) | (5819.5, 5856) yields 0.90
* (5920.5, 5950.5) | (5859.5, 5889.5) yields 1.02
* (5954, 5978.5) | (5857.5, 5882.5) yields 1.01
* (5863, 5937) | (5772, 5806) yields 0.95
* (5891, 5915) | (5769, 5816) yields 0.90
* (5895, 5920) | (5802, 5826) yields 0.93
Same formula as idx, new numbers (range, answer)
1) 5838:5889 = 89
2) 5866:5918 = 83.4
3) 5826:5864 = 90.5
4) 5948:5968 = 90.1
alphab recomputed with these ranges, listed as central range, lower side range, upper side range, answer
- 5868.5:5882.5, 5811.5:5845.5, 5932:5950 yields 0.0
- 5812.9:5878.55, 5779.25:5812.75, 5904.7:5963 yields -0.9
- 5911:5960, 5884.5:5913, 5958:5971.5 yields -2.6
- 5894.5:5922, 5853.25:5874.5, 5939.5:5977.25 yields 1.3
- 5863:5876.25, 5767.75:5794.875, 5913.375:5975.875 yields -0.1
